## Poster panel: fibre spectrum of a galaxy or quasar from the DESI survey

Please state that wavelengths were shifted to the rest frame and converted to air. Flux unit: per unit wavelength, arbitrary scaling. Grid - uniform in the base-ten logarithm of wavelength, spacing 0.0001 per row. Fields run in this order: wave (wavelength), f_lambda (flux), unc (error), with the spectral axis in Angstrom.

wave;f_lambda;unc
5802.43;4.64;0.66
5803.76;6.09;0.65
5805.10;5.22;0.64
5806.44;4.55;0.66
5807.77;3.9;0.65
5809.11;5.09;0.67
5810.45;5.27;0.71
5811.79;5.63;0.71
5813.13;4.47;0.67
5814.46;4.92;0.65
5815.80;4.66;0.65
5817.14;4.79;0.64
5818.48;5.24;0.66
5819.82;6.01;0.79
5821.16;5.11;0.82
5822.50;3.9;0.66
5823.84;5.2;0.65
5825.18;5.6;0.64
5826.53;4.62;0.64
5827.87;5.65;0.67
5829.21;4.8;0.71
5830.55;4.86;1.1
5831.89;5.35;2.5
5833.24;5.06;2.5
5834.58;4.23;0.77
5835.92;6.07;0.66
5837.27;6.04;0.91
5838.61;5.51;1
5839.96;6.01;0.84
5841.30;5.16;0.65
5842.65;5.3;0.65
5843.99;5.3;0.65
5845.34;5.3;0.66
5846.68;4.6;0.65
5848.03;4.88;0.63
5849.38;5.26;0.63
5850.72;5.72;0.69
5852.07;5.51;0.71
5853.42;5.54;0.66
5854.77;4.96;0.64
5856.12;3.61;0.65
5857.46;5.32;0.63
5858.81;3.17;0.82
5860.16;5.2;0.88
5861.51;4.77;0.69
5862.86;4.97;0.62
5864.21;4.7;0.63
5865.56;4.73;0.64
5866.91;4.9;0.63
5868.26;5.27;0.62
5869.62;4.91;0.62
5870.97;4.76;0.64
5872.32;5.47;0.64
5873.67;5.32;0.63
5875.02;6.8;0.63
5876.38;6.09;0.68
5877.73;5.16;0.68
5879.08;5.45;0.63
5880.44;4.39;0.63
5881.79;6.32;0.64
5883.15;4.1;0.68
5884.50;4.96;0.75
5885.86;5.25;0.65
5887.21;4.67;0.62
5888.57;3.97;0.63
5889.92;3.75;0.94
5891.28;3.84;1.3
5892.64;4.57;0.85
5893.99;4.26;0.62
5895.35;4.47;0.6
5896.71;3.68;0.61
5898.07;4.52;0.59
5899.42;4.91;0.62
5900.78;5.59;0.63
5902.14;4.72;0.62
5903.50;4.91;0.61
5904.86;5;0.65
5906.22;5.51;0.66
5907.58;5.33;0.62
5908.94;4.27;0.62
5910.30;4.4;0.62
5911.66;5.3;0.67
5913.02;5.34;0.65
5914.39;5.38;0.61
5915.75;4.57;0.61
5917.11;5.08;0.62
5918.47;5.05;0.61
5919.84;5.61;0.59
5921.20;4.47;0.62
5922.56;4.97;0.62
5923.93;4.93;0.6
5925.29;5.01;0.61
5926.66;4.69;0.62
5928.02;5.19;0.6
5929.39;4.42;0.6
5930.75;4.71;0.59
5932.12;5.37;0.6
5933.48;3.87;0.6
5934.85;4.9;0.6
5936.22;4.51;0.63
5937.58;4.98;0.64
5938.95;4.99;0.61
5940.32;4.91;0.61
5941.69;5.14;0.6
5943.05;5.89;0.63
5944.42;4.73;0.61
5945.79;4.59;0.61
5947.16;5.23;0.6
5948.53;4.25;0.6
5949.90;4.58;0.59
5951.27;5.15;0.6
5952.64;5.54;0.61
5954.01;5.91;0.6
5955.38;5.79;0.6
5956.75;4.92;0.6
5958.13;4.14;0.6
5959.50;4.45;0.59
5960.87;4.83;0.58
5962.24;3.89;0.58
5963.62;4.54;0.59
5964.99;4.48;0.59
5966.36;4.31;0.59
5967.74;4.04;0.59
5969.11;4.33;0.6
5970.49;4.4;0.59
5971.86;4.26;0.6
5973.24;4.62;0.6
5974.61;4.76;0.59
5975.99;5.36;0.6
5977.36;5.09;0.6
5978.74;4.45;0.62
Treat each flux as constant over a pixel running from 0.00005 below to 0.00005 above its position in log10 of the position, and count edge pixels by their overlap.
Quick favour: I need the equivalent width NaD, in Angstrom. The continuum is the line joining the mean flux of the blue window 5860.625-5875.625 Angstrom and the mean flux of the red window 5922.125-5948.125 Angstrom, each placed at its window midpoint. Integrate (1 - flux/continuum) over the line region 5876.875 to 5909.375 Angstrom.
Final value 1.94 Angstrom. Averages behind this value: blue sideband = 5.14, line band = 4.74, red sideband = 4.89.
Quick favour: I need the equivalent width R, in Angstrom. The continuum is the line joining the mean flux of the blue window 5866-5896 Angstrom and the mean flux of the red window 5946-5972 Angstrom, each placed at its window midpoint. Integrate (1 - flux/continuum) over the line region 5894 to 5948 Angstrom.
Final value -0.9 Angstrom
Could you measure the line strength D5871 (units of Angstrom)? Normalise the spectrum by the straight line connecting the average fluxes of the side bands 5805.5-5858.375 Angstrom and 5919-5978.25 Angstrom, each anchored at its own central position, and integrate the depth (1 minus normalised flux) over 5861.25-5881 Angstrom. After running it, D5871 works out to -0.8 Angstrom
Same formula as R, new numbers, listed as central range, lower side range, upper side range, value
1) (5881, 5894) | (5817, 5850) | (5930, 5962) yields 1.2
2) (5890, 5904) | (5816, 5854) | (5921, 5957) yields 1.5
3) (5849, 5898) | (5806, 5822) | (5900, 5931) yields 1.0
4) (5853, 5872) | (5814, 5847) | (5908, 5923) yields 1.2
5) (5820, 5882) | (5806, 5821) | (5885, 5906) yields -4.7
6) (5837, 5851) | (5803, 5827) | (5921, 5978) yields -1.1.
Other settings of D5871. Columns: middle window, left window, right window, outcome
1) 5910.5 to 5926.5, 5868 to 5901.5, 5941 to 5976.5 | -0.6 Angstrom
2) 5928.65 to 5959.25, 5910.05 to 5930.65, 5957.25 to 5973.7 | -1.9 Angstrom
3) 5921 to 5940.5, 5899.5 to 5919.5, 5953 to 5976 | 0.3 Angstrom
